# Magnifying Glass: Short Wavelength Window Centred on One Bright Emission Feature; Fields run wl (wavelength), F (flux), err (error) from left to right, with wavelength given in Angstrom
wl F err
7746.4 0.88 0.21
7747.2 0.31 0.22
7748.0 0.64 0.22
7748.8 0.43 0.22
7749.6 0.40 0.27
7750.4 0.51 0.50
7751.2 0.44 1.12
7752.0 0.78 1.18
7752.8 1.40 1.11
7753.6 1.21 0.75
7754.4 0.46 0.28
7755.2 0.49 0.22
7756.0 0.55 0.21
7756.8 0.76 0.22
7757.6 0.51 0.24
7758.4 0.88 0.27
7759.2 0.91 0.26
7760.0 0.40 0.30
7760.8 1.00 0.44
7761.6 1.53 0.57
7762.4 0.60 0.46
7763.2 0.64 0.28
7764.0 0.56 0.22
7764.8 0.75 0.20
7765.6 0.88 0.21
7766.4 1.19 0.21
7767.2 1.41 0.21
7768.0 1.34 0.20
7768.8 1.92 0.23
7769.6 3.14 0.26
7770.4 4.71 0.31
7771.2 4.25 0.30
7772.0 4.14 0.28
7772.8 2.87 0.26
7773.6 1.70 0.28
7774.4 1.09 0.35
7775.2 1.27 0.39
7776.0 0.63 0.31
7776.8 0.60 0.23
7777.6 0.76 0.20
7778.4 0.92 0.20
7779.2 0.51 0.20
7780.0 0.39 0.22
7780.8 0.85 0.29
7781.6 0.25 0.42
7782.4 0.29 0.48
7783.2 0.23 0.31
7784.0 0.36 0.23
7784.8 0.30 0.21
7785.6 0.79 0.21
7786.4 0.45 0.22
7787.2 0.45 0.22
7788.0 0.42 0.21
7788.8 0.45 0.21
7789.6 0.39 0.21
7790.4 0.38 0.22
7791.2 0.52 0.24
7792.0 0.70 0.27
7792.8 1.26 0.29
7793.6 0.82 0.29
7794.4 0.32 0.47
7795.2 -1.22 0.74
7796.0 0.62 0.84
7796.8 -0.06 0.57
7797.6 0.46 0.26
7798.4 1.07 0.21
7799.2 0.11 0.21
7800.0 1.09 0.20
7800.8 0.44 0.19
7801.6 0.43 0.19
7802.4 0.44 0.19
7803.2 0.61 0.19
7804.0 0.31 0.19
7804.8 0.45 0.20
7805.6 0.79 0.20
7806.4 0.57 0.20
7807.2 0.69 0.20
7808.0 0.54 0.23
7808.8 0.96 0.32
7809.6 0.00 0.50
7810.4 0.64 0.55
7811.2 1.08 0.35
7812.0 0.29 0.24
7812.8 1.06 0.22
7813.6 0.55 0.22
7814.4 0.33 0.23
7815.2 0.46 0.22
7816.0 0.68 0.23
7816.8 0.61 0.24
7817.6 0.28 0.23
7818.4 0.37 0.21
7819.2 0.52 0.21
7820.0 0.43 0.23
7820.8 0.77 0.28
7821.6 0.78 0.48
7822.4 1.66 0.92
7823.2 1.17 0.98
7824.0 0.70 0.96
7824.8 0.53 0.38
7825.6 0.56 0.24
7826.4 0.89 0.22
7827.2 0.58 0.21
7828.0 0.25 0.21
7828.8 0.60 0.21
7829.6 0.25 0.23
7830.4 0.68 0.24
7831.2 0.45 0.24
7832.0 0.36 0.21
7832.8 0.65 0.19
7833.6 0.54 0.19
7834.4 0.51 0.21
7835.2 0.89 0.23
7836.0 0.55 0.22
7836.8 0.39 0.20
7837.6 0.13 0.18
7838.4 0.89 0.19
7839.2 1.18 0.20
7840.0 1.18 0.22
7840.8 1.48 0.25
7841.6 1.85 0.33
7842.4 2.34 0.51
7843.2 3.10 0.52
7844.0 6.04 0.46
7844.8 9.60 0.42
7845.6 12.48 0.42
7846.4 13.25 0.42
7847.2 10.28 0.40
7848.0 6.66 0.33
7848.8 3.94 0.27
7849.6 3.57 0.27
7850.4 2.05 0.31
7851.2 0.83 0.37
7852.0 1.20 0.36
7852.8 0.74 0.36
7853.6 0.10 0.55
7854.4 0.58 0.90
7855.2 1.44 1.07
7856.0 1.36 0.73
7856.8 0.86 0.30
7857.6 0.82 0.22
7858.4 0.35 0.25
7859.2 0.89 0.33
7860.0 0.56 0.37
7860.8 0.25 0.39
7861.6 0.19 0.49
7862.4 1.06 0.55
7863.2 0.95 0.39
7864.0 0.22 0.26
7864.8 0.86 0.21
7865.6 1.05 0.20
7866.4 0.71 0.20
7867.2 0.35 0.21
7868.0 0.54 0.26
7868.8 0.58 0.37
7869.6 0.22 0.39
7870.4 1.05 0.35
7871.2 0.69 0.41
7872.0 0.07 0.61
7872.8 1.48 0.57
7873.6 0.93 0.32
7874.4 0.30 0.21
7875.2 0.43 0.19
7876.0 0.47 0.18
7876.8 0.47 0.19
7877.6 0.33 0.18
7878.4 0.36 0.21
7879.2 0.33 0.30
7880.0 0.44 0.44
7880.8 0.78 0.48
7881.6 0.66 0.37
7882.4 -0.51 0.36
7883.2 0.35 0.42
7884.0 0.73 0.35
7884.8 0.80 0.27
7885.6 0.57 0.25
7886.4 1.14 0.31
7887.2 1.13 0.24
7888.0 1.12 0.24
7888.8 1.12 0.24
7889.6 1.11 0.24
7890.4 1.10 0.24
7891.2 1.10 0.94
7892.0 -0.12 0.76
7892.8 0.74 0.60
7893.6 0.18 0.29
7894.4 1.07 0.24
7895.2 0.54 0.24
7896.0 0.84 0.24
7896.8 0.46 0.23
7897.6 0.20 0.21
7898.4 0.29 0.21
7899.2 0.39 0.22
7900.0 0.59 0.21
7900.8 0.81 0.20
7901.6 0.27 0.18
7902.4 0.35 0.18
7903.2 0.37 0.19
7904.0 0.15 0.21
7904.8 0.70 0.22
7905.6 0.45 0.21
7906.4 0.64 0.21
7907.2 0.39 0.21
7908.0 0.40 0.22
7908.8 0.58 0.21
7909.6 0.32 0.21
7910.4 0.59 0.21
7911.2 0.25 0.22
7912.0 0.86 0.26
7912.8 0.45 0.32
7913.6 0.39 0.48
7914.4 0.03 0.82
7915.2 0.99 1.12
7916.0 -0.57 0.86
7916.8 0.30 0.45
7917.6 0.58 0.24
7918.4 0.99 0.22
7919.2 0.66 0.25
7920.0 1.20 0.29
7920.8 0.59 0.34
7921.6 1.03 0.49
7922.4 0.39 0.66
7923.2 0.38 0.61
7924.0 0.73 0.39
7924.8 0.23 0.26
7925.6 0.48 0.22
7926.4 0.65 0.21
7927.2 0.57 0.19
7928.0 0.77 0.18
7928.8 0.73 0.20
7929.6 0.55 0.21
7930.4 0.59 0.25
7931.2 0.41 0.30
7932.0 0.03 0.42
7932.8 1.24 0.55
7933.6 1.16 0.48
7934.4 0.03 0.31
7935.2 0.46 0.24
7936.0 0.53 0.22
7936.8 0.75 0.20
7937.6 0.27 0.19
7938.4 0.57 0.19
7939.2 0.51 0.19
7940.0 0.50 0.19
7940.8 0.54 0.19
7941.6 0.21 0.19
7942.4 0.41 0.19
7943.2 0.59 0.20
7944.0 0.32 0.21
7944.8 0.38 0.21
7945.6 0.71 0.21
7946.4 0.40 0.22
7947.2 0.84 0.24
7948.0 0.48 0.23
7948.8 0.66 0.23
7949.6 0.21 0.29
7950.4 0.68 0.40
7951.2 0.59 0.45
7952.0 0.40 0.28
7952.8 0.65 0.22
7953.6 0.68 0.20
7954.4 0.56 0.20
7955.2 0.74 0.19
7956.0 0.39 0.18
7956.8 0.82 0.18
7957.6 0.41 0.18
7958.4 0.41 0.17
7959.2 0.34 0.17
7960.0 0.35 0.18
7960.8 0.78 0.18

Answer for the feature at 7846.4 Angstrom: [O III] 5007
